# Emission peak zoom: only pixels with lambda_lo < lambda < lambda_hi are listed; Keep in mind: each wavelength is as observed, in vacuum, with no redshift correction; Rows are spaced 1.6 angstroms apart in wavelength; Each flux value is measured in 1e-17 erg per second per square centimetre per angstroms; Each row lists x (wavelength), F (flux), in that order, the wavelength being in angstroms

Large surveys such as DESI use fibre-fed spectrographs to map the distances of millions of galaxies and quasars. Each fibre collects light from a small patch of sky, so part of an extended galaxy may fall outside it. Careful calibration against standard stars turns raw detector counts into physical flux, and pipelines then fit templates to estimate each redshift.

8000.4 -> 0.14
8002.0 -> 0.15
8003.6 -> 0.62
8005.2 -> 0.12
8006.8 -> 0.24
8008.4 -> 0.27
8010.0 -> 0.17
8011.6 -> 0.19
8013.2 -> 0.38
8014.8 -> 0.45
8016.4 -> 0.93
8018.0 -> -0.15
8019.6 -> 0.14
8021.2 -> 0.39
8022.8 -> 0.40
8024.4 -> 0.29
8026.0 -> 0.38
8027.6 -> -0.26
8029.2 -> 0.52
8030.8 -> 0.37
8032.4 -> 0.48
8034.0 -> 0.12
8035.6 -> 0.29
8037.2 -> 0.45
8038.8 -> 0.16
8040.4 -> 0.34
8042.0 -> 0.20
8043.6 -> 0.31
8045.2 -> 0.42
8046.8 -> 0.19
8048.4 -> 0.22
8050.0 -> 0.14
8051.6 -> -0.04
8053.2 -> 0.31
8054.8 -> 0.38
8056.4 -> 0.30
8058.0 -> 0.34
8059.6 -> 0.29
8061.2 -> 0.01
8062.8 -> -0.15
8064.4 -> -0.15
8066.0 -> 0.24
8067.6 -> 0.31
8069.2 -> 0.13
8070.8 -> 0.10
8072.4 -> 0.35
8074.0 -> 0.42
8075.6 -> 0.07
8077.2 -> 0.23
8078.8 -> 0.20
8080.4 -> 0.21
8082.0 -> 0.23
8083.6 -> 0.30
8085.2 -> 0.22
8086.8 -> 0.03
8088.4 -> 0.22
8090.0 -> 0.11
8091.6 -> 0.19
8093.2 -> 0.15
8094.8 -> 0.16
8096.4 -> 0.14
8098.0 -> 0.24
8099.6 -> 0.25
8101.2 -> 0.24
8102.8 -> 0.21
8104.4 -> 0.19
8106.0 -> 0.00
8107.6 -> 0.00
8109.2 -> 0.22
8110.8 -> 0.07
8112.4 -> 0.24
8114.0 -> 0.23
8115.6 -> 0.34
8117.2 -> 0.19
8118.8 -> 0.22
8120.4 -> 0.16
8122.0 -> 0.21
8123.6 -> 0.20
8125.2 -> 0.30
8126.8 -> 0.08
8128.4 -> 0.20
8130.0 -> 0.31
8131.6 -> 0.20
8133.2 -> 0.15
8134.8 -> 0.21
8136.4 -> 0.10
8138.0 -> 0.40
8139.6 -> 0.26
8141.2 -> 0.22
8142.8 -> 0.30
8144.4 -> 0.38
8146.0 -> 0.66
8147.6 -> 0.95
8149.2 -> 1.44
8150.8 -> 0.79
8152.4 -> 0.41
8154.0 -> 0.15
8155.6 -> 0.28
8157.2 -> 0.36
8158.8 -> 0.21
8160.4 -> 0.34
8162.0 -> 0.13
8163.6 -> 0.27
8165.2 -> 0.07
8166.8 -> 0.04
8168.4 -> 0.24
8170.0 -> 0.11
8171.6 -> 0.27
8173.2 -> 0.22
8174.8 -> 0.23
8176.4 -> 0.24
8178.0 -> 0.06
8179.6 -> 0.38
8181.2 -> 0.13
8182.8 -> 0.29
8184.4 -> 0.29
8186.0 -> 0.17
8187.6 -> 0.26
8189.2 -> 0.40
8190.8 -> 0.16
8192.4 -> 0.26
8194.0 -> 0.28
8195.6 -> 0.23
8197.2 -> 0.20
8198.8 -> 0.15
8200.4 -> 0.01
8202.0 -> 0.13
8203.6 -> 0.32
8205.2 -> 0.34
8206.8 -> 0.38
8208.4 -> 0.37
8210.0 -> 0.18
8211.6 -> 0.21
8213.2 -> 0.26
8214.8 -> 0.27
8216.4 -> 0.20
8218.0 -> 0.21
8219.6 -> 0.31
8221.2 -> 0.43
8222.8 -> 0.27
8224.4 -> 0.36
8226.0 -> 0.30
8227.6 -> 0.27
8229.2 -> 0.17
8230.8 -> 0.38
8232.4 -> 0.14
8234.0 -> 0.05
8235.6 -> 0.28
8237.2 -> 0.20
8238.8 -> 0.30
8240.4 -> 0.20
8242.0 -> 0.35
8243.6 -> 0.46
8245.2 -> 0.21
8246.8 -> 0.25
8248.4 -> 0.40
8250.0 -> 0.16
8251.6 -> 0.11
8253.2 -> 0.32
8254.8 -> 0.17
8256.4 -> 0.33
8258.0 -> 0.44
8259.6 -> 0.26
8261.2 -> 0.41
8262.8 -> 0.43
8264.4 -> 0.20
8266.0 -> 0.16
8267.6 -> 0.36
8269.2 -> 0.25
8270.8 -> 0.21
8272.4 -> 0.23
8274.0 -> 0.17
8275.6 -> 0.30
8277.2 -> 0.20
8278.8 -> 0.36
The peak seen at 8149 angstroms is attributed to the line Hbeta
